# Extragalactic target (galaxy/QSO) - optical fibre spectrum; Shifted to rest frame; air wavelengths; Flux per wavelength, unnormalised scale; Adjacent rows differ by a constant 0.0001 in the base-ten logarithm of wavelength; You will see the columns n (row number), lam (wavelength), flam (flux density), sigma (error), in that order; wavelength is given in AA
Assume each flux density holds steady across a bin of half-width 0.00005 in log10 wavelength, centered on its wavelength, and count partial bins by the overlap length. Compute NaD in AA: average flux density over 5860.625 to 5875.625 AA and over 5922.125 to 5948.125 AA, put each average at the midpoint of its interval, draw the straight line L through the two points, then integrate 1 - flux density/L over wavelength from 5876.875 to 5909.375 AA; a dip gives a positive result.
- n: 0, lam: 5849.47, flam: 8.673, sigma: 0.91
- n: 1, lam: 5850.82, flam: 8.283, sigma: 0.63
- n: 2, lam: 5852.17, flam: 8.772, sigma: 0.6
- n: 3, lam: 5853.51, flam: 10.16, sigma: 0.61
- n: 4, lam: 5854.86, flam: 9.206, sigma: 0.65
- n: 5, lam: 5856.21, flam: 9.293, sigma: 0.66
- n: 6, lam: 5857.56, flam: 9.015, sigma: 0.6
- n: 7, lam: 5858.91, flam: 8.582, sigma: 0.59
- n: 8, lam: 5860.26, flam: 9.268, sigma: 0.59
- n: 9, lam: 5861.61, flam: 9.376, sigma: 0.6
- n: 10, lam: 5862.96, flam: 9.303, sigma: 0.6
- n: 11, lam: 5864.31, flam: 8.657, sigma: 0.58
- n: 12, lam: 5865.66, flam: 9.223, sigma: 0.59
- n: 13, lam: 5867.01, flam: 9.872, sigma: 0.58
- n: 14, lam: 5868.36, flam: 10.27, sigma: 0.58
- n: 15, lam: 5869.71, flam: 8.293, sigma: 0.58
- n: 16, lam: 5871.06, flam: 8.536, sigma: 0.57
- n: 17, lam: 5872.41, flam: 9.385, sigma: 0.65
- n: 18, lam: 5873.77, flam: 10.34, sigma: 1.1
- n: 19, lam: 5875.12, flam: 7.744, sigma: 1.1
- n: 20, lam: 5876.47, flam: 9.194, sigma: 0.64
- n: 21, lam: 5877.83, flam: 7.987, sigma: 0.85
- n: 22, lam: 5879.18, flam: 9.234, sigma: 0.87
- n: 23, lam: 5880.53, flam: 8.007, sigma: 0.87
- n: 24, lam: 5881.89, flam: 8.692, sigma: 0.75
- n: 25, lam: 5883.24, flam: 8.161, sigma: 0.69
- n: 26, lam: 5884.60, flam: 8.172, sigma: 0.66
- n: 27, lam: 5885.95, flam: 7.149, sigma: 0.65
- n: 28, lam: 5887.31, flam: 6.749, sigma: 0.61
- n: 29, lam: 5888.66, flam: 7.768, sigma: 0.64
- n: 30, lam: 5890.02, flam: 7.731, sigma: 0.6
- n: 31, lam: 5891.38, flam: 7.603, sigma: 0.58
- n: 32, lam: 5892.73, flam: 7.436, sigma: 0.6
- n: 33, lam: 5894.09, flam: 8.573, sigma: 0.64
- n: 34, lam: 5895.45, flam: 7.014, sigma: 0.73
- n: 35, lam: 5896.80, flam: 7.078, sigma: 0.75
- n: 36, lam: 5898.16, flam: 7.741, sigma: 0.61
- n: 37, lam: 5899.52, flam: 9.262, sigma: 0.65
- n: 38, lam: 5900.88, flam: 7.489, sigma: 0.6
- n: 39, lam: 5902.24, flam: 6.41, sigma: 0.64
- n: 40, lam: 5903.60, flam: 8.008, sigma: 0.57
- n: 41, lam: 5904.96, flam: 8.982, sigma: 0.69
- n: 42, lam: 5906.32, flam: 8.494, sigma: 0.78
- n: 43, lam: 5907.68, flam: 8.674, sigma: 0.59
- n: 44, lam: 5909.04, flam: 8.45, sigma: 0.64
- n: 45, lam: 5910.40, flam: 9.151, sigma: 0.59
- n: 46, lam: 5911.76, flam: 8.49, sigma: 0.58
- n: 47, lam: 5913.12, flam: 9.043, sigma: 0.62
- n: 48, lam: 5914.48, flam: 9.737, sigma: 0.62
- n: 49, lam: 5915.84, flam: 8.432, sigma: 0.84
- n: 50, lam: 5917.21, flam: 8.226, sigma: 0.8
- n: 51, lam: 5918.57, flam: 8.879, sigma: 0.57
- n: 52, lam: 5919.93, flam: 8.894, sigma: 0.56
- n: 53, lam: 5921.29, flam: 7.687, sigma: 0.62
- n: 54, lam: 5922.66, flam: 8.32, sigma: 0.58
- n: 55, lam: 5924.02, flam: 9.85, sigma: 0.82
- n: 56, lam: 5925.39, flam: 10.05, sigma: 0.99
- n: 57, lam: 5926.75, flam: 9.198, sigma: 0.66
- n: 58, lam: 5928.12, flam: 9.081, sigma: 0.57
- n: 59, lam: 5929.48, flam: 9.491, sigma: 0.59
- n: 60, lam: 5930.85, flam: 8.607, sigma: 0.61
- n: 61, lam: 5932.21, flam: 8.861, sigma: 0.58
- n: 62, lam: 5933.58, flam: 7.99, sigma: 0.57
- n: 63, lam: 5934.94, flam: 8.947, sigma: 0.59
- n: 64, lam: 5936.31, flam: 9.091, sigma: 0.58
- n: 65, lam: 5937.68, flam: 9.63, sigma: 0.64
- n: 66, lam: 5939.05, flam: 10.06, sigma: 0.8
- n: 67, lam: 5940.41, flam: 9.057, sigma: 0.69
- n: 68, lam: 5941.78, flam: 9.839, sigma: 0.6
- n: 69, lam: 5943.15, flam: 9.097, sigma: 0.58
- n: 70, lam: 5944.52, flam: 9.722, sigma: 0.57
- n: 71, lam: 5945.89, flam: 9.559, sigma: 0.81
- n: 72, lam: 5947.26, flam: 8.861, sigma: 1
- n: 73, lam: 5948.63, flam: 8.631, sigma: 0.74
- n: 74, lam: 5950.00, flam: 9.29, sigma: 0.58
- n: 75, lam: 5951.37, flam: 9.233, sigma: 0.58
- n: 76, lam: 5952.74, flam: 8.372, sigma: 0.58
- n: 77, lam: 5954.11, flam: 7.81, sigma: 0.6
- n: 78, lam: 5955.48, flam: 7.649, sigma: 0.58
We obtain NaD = 4.4 AA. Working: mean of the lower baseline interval 9.2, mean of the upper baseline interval 9.23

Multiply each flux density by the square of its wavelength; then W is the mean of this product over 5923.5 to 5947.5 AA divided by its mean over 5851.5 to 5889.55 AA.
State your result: 1.08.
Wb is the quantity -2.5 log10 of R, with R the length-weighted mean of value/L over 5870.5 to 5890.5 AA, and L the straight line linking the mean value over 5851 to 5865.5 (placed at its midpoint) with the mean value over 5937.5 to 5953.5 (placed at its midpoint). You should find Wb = 0.10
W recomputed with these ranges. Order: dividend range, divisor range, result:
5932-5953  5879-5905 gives 1.19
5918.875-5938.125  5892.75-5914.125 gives 1.10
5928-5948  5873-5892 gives 1.15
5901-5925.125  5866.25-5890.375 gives 1.02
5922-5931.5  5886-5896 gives 1.24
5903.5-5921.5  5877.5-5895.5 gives 1.11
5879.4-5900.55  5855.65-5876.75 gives 0.86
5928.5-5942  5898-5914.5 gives 1.09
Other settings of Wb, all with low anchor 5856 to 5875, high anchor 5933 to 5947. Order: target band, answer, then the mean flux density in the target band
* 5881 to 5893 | 0.192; 7.73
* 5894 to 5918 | 0.119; 8.29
